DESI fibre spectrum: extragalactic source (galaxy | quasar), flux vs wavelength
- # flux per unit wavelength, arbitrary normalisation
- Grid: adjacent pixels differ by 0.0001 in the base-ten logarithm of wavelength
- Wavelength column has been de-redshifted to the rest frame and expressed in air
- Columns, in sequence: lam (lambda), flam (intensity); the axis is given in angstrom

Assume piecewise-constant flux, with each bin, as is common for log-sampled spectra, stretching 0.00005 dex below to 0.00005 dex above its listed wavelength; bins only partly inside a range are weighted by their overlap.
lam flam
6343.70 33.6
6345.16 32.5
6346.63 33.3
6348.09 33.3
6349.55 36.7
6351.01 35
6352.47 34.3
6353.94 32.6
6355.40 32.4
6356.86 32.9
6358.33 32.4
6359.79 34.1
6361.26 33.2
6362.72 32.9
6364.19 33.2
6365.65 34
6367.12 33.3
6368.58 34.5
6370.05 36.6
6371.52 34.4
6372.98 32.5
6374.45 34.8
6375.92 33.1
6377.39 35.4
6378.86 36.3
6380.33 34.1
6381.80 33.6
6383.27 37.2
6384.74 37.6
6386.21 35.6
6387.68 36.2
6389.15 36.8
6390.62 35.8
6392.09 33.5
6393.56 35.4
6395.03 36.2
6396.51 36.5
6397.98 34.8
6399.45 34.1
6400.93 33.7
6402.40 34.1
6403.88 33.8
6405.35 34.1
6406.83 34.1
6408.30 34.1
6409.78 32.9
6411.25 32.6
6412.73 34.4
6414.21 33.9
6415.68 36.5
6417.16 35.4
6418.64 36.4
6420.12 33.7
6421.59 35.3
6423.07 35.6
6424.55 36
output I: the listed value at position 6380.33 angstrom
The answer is 34.1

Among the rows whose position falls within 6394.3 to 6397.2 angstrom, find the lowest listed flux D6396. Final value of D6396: 36.2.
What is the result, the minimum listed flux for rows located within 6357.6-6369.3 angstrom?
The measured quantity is 32.4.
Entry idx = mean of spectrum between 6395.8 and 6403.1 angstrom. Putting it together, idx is 34.7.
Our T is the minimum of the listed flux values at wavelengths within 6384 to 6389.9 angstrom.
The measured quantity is 35.6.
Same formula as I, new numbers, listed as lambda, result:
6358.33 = 32.4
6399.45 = 34.1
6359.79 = 34.1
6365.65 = 34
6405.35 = 34.1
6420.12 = 33.7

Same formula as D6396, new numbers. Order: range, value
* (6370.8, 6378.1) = 32.5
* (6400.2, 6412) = 32.6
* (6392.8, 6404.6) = 33.7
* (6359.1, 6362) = 33.2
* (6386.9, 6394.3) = 33.5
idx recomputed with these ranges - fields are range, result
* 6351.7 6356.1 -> 33.1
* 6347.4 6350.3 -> 35.1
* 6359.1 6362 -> 33.6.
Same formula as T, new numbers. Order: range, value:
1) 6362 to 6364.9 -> 32.9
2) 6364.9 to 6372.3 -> 33.3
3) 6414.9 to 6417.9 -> 35.4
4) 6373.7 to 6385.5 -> 33.1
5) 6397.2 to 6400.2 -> 34.1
